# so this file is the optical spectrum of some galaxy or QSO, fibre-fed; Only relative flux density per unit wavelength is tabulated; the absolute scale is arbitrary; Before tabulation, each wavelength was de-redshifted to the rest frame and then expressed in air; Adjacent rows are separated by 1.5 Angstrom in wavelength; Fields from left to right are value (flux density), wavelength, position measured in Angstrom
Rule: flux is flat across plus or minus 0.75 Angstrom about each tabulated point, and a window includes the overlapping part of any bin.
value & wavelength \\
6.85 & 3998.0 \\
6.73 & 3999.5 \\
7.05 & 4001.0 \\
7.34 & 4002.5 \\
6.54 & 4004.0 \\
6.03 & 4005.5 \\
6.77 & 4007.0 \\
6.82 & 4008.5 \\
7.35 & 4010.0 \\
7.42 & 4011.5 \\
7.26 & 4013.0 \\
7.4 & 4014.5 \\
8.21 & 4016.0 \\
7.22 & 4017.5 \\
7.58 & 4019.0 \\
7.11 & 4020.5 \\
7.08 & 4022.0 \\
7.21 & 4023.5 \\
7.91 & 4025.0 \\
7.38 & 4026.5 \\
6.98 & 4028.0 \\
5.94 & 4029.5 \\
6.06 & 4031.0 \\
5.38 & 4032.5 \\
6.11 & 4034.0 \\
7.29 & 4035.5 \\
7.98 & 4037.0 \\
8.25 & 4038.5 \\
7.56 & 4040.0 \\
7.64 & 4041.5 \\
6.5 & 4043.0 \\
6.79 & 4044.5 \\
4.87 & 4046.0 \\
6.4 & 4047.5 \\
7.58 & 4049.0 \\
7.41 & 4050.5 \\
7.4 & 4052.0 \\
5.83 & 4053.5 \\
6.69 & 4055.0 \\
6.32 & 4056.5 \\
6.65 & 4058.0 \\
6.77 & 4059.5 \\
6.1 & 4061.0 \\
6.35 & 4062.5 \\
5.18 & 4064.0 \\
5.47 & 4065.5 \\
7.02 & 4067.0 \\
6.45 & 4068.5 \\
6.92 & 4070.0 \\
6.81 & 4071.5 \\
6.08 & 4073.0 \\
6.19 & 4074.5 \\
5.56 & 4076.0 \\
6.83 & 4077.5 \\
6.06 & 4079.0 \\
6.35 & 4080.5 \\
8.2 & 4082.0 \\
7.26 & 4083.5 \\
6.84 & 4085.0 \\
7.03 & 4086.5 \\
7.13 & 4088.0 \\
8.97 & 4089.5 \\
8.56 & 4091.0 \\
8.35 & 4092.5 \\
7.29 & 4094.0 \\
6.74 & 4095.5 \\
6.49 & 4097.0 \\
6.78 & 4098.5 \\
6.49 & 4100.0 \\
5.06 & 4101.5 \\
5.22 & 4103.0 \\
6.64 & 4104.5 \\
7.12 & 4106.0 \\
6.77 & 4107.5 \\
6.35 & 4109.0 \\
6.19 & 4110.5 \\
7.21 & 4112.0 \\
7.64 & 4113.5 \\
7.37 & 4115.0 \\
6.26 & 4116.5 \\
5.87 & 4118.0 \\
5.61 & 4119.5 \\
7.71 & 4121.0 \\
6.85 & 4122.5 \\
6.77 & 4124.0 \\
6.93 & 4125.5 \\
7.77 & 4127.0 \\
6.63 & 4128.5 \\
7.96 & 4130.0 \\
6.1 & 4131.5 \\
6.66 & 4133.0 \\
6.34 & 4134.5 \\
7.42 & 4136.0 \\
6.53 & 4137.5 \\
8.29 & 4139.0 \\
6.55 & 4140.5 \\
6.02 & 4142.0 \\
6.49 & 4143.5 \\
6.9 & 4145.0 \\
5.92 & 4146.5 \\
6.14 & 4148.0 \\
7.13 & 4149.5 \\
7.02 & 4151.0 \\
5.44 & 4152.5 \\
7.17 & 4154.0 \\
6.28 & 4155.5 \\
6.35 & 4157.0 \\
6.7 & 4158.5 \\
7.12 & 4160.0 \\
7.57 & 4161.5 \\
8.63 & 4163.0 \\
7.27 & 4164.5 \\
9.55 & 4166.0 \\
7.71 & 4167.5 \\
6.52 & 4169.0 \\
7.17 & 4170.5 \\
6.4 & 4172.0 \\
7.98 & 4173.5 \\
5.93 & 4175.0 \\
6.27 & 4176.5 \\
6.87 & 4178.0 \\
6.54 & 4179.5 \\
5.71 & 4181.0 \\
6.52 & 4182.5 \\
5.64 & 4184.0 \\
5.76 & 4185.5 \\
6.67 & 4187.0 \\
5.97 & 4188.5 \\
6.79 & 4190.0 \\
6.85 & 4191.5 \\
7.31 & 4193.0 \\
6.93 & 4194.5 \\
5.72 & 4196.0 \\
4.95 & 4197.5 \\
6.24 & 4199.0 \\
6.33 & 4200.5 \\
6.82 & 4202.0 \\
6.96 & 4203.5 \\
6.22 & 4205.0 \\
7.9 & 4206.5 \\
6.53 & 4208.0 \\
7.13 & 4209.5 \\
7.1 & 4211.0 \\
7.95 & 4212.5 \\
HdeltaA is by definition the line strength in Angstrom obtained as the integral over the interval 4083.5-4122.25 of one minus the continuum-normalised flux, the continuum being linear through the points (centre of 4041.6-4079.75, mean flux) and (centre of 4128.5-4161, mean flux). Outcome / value -1.8 Angstrom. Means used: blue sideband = 6.43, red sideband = 6.7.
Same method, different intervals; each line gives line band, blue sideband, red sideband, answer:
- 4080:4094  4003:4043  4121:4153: -1.5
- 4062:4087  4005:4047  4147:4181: 1.7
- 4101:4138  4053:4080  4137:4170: 0.1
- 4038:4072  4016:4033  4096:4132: 1.2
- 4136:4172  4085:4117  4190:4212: -1.0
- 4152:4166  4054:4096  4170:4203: -1.3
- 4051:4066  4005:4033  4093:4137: 1.3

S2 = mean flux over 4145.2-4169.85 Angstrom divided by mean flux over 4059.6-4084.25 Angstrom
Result 1.1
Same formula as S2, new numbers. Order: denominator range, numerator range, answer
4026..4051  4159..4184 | 1.04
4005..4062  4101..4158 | 0.96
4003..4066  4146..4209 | 0.98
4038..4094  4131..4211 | 0.99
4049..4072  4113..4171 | 1.06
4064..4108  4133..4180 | 1.02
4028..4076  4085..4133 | 1.05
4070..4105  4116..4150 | 0.99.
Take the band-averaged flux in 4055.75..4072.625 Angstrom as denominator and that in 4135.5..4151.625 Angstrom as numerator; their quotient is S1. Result 1.1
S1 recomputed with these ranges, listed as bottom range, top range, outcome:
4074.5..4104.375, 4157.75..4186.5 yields 1.01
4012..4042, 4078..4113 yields 0.96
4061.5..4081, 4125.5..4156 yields 1.08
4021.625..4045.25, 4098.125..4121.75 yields 0.93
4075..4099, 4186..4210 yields 0.92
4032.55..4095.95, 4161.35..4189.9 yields 1.00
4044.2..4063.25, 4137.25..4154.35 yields 1.01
